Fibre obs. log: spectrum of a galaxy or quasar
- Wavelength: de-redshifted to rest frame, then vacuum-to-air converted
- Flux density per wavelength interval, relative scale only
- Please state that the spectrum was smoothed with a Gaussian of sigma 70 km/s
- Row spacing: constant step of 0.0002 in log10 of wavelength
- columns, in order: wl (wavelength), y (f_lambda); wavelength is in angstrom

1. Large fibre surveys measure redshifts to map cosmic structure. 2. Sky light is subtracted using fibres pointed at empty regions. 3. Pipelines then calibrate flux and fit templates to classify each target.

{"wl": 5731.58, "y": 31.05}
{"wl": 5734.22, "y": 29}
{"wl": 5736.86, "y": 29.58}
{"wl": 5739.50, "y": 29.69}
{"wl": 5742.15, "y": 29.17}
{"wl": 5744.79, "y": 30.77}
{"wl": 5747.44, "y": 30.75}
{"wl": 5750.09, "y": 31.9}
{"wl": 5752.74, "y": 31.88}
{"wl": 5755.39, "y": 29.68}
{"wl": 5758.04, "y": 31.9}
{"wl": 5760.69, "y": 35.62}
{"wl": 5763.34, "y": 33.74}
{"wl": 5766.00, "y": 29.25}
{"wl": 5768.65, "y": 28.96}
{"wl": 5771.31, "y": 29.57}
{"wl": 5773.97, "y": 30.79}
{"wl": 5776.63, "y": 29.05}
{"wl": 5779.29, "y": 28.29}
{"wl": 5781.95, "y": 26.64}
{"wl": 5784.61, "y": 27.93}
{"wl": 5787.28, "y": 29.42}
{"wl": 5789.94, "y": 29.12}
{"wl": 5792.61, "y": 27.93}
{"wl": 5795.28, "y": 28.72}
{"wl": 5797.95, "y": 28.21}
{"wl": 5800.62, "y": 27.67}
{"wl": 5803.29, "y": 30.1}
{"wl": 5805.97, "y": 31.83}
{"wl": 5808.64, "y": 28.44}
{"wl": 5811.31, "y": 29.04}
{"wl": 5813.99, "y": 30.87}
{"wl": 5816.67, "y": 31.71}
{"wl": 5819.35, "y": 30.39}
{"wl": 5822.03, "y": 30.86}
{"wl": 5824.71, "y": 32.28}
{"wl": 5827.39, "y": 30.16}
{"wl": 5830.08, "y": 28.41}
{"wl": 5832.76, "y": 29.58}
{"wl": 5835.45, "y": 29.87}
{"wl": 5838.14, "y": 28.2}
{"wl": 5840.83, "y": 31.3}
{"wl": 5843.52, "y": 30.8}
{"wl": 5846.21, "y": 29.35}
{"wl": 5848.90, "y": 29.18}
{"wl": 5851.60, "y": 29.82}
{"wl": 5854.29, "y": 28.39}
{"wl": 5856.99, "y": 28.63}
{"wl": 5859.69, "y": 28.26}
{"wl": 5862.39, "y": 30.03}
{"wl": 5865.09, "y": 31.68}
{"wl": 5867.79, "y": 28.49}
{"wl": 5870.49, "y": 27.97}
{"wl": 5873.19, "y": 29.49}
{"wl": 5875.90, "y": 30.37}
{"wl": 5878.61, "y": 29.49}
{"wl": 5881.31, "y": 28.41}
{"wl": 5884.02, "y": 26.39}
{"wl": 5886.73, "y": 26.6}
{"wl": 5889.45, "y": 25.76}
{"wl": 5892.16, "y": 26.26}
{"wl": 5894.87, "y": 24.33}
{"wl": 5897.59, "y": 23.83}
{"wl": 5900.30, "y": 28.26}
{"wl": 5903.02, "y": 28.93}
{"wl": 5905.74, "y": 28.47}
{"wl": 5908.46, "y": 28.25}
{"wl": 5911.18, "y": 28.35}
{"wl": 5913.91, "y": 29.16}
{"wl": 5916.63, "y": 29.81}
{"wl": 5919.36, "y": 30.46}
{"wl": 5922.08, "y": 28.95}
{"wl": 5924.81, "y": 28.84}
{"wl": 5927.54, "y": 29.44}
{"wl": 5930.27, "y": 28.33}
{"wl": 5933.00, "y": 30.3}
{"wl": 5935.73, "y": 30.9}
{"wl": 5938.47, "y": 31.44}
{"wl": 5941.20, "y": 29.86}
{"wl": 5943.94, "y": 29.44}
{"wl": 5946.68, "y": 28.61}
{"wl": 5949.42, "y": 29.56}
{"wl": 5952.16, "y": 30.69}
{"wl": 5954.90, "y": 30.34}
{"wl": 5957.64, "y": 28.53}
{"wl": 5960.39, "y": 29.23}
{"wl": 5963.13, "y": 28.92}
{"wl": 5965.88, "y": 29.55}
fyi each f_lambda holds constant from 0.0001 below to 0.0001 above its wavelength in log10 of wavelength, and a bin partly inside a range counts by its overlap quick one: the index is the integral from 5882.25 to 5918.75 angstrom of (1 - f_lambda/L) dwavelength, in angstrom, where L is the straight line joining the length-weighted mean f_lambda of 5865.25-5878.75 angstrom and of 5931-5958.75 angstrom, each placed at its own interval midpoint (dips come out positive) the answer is 2.8 angstrom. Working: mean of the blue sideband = 29.4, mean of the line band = 27.3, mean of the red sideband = 29.9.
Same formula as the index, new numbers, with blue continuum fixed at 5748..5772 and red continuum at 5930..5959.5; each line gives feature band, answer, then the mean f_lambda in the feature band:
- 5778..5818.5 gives 2.6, 29.1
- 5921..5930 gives 0.3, 29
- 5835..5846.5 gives 0.3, 30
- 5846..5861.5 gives 0.9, 28.9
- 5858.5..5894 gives 2.4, 28.3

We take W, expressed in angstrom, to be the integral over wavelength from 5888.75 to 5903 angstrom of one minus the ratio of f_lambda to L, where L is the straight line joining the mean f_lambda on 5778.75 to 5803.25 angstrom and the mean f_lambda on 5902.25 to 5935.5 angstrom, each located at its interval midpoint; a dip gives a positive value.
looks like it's 1.5 angstrom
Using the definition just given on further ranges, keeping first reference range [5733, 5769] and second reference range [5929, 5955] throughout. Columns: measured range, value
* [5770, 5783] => 0.8 angstrom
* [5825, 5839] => 0.5 angstrom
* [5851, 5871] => 0.8 angstrom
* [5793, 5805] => 0.8 angstrom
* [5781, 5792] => 0.9 angstrom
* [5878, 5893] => 1.6 angstrom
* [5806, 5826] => 0.0 angstrom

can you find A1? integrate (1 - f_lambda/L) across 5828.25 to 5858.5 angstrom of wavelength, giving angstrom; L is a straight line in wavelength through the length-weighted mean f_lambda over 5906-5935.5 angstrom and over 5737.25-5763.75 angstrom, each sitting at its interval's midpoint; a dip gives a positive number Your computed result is 0.8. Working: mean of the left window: 31.4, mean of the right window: 29.2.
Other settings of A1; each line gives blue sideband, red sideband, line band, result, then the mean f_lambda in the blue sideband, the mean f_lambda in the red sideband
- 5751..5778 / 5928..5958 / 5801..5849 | 0.8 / 31.1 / 29.9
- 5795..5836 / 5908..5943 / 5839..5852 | -0.1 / 29.9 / 29.6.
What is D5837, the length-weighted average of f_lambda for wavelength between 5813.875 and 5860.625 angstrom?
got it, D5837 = 29.9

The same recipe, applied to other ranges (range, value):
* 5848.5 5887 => 28.9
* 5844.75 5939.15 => 28.6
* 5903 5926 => 29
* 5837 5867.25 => 29.6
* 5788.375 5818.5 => 29.4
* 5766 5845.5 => 29.5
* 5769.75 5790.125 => 28.8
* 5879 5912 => 27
